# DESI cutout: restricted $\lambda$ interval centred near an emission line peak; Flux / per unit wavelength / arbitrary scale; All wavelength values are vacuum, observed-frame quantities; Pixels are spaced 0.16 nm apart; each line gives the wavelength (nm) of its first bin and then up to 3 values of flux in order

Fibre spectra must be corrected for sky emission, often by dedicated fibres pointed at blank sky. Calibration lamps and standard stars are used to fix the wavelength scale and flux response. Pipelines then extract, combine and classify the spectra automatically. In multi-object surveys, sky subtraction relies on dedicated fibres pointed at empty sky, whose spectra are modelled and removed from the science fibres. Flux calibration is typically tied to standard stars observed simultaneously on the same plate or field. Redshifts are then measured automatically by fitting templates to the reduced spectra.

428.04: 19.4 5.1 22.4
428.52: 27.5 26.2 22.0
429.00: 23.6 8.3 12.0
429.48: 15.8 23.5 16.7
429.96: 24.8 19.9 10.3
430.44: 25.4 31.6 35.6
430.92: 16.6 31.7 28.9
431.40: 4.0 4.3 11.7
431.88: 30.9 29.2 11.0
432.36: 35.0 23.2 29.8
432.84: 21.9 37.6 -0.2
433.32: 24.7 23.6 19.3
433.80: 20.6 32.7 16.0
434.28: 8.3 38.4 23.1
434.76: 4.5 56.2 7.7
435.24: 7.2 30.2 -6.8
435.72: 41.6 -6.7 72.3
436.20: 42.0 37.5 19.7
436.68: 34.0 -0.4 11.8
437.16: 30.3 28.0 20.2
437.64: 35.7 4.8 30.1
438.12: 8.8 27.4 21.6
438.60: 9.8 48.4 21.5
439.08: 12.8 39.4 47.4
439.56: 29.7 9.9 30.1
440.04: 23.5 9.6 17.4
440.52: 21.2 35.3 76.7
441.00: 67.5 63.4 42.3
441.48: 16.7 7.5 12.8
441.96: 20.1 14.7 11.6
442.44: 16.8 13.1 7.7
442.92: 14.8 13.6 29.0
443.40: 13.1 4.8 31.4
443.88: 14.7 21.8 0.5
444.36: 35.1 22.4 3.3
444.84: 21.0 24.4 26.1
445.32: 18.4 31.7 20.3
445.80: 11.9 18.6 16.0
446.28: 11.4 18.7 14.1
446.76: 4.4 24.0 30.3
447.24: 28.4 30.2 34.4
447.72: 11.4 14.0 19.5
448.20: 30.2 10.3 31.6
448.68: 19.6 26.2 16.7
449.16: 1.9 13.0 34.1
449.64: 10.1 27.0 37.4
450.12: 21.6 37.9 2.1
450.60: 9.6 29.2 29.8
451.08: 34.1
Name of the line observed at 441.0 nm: [O II]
